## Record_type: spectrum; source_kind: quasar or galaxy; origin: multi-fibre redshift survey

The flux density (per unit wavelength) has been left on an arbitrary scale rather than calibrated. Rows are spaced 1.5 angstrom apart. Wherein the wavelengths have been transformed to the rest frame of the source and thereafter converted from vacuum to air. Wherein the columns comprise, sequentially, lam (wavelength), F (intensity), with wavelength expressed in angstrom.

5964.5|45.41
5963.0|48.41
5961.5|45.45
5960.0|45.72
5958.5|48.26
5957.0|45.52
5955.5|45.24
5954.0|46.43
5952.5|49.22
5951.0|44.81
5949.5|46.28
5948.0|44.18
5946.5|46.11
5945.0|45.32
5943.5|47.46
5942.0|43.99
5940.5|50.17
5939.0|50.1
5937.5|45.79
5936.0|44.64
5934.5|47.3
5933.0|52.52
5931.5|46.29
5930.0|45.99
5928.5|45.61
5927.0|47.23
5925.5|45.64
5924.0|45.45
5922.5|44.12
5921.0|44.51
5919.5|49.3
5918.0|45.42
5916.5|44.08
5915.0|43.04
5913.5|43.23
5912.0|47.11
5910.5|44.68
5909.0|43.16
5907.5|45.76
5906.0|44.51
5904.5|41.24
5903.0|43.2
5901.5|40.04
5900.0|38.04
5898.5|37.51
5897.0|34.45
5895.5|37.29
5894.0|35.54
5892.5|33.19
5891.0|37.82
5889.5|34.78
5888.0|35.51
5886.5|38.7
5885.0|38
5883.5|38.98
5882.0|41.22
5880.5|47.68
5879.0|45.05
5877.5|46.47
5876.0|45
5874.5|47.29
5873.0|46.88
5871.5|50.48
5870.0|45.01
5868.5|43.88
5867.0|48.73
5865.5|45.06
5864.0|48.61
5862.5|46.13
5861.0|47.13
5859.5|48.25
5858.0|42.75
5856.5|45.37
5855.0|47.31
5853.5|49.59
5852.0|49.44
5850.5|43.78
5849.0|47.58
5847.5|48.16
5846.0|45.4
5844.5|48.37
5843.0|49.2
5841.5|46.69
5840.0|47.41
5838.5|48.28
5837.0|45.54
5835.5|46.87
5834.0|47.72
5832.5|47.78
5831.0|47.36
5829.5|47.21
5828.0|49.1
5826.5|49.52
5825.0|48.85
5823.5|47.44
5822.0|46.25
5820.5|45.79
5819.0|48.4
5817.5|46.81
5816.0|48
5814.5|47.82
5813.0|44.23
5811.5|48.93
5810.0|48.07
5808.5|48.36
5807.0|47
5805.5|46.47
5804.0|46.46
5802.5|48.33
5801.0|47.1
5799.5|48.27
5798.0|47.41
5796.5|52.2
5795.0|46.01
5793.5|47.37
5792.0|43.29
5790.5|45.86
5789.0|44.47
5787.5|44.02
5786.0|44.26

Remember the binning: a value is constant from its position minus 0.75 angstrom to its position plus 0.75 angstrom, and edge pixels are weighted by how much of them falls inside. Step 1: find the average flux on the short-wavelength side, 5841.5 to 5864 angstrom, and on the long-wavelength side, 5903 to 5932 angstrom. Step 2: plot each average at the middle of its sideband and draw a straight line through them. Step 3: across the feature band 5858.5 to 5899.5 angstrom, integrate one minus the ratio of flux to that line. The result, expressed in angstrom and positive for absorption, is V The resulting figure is 3.5 angstrom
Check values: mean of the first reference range 47.1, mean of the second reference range 45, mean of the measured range 42.4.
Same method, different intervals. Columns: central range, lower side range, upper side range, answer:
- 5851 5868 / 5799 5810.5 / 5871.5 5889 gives -1.07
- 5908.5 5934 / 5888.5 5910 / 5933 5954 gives -1.71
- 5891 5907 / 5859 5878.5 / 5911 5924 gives 2.50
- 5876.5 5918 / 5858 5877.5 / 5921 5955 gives 5.13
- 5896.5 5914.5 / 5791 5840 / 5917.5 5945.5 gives 1.86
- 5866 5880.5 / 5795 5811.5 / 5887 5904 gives -2.50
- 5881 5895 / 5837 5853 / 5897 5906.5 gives 1.55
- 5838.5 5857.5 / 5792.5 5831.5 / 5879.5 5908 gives -1.50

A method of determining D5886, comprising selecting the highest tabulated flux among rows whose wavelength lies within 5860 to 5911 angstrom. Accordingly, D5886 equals 50.48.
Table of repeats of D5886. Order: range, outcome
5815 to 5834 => 49.52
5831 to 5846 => 49.2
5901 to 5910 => 45.76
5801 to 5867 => 49.59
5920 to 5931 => 47.23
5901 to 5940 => 52.52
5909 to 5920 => 49.3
